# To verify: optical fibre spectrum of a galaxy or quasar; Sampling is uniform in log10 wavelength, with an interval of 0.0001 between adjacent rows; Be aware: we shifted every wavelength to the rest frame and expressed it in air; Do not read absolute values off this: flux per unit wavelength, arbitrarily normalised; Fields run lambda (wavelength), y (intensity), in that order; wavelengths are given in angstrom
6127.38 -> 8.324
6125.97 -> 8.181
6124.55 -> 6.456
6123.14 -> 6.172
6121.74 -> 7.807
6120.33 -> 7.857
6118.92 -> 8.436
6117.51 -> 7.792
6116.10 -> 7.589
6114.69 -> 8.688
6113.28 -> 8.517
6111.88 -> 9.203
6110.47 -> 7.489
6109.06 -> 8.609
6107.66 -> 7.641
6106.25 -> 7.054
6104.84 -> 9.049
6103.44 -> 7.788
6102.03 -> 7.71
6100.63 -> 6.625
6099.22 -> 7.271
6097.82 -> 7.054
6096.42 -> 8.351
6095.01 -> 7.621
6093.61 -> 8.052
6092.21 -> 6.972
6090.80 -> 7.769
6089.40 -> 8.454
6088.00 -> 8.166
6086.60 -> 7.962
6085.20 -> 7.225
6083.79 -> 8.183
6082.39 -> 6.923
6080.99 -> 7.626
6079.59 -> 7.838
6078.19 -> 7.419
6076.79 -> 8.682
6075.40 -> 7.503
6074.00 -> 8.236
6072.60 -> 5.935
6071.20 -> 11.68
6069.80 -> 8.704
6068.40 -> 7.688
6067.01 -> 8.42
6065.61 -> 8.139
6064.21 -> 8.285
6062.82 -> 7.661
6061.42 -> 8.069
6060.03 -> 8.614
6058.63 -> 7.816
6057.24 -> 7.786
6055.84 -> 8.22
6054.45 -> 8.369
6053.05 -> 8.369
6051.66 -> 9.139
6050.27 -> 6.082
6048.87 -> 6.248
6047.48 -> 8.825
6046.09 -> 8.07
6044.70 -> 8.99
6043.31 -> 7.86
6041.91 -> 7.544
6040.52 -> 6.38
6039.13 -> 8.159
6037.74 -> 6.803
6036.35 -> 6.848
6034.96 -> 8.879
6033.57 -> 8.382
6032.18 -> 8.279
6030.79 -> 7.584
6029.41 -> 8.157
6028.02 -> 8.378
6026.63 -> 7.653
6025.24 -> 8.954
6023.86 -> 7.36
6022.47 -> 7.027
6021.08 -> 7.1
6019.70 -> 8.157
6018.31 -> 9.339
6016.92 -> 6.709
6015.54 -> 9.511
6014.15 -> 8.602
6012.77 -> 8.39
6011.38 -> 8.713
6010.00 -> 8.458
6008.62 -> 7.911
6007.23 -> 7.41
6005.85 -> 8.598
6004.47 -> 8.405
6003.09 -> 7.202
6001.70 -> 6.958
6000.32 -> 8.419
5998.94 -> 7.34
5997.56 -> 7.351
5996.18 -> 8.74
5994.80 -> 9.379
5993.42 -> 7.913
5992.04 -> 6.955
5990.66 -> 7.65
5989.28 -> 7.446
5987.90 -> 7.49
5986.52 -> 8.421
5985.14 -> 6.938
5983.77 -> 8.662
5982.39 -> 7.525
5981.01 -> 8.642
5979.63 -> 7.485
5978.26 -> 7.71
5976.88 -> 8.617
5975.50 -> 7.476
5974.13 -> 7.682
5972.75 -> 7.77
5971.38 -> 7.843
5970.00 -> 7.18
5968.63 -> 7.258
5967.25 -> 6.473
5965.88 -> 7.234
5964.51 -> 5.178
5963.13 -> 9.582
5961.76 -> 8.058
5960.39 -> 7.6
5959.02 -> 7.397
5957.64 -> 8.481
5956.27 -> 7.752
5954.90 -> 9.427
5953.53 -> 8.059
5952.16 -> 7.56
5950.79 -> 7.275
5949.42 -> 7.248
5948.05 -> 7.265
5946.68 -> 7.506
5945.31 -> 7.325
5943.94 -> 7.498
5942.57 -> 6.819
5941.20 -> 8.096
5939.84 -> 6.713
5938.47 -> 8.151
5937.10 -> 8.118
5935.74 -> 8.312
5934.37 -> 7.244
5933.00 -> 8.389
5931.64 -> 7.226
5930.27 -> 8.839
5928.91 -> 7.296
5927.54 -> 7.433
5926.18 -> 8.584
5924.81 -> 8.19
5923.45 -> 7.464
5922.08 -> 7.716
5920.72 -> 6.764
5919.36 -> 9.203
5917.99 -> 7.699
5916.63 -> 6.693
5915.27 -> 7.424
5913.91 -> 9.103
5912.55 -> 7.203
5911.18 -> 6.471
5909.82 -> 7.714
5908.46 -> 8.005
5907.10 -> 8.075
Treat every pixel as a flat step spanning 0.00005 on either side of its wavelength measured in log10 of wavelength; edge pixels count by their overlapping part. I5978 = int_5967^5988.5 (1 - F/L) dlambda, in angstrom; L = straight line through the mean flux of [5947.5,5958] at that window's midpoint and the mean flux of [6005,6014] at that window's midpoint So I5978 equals 0.88 angstrom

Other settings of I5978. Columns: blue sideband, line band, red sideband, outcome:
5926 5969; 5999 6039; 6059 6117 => -0.9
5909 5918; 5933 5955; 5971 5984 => 0.1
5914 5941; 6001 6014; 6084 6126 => -0.4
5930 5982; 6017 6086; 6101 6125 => -1.2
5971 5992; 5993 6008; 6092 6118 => -0.3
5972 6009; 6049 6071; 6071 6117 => -0.7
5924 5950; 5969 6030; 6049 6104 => -1.2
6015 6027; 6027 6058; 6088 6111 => 0.1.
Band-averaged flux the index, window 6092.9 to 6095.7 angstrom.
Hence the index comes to 7.85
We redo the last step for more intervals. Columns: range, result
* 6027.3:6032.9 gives 8.1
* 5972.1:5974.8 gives 7.71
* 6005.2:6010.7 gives 8.1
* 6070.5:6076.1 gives 8.34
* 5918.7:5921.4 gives 7.99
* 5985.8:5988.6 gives 7.93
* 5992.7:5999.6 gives 8.15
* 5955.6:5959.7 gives 7.87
